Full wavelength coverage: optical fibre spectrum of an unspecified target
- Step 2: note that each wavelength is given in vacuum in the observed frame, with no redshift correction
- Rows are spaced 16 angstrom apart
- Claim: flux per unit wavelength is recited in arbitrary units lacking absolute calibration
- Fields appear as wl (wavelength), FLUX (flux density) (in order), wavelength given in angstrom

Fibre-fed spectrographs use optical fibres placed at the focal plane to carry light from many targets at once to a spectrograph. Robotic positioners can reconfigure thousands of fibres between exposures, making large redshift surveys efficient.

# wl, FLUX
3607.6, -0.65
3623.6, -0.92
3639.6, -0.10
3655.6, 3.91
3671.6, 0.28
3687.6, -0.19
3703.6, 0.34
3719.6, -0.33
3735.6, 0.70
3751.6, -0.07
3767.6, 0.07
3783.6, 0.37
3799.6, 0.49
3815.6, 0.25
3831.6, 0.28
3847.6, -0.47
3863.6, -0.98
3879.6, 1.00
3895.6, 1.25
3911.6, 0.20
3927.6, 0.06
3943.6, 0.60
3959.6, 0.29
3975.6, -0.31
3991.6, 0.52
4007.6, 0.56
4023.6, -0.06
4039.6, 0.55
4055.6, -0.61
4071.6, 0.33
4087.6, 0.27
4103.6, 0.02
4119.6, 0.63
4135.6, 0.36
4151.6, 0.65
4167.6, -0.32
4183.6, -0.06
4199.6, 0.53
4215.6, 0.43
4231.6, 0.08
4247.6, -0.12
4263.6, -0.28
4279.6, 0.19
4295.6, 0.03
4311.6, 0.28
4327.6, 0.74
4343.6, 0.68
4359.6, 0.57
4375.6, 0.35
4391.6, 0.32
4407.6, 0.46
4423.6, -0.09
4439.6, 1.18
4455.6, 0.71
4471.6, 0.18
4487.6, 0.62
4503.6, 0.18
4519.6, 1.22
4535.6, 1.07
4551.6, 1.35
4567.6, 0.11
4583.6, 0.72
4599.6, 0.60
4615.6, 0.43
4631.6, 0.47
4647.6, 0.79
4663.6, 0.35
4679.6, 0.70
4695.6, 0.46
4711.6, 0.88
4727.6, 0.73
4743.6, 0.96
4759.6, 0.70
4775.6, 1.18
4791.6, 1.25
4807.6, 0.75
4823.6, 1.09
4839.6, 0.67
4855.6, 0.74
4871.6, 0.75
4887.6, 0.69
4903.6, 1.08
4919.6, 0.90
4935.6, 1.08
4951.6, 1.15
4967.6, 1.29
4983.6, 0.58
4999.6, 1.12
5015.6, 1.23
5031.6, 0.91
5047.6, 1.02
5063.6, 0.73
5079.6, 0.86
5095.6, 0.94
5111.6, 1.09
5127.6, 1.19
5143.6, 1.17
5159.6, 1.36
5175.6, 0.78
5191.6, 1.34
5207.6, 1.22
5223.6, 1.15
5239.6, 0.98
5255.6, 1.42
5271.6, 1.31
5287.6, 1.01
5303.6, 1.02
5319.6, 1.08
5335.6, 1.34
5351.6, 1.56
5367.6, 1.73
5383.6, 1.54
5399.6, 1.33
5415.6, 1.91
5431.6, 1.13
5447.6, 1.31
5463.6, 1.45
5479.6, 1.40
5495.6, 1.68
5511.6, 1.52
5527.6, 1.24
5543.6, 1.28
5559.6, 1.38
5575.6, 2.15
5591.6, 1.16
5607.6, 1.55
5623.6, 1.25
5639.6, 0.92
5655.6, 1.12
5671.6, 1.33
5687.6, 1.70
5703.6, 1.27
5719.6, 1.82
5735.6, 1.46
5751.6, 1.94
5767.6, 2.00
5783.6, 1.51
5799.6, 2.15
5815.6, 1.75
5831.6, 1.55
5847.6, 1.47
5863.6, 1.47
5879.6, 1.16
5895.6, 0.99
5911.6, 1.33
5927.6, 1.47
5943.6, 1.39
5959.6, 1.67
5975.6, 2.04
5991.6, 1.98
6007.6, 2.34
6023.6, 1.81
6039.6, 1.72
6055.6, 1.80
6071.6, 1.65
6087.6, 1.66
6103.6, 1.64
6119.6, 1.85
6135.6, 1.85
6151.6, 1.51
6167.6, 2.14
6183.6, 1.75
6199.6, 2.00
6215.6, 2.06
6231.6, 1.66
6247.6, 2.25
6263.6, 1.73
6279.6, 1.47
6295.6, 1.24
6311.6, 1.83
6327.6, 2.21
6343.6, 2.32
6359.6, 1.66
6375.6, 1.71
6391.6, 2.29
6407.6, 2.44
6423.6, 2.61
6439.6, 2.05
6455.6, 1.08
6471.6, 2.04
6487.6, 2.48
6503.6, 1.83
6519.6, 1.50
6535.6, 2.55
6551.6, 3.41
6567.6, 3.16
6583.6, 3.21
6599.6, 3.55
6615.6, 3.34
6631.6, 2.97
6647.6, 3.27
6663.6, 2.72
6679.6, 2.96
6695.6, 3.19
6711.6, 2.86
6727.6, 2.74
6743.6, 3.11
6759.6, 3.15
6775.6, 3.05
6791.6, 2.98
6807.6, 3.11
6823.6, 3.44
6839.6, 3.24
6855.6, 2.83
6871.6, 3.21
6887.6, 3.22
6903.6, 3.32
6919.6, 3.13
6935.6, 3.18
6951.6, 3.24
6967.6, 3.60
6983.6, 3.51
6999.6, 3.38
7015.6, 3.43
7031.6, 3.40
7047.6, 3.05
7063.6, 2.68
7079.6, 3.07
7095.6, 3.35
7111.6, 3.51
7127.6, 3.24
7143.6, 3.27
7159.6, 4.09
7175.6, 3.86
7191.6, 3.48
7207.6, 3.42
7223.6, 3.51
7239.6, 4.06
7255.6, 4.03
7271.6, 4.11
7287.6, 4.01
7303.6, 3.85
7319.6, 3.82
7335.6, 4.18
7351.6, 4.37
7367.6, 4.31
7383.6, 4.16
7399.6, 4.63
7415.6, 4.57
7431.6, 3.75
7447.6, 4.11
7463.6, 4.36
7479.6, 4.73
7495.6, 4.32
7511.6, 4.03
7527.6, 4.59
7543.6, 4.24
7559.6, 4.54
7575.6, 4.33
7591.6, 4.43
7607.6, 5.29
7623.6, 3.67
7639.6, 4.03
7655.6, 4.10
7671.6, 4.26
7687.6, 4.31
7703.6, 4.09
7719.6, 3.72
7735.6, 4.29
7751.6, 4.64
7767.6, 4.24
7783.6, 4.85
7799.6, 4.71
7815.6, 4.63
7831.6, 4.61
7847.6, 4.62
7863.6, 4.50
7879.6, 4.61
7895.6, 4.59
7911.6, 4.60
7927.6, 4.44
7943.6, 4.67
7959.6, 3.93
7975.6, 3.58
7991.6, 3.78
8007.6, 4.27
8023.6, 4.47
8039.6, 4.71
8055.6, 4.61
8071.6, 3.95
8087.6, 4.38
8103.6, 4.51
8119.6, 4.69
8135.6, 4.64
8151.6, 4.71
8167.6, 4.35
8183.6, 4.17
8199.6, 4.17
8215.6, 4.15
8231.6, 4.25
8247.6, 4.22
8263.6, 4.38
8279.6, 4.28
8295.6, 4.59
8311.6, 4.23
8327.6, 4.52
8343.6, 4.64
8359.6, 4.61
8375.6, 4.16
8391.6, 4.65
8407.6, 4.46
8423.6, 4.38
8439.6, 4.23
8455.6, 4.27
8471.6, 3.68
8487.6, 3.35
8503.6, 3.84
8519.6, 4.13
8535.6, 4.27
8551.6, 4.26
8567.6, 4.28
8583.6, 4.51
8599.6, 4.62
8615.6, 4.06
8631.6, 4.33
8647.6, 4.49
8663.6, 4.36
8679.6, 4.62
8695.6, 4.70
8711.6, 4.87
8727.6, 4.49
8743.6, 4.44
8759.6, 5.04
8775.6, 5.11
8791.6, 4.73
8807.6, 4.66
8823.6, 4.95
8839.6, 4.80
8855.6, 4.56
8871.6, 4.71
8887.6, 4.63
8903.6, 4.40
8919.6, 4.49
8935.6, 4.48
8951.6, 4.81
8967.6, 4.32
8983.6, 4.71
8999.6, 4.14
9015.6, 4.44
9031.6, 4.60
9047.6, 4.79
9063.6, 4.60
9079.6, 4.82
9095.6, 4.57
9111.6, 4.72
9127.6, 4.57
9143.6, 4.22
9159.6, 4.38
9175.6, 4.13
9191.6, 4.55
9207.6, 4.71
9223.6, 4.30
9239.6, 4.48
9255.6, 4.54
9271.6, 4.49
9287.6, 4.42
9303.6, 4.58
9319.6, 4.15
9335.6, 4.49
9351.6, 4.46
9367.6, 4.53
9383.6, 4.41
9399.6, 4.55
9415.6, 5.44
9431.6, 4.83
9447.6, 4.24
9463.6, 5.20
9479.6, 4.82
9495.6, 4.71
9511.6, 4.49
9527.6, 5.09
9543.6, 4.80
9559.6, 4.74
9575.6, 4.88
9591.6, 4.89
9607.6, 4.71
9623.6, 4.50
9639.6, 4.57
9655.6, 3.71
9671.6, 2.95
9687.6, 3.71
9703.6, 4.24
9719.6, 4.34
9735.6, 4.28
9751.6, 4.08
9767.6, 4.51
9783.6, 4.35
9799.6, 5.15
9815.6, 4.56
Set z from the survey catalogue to 0.641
